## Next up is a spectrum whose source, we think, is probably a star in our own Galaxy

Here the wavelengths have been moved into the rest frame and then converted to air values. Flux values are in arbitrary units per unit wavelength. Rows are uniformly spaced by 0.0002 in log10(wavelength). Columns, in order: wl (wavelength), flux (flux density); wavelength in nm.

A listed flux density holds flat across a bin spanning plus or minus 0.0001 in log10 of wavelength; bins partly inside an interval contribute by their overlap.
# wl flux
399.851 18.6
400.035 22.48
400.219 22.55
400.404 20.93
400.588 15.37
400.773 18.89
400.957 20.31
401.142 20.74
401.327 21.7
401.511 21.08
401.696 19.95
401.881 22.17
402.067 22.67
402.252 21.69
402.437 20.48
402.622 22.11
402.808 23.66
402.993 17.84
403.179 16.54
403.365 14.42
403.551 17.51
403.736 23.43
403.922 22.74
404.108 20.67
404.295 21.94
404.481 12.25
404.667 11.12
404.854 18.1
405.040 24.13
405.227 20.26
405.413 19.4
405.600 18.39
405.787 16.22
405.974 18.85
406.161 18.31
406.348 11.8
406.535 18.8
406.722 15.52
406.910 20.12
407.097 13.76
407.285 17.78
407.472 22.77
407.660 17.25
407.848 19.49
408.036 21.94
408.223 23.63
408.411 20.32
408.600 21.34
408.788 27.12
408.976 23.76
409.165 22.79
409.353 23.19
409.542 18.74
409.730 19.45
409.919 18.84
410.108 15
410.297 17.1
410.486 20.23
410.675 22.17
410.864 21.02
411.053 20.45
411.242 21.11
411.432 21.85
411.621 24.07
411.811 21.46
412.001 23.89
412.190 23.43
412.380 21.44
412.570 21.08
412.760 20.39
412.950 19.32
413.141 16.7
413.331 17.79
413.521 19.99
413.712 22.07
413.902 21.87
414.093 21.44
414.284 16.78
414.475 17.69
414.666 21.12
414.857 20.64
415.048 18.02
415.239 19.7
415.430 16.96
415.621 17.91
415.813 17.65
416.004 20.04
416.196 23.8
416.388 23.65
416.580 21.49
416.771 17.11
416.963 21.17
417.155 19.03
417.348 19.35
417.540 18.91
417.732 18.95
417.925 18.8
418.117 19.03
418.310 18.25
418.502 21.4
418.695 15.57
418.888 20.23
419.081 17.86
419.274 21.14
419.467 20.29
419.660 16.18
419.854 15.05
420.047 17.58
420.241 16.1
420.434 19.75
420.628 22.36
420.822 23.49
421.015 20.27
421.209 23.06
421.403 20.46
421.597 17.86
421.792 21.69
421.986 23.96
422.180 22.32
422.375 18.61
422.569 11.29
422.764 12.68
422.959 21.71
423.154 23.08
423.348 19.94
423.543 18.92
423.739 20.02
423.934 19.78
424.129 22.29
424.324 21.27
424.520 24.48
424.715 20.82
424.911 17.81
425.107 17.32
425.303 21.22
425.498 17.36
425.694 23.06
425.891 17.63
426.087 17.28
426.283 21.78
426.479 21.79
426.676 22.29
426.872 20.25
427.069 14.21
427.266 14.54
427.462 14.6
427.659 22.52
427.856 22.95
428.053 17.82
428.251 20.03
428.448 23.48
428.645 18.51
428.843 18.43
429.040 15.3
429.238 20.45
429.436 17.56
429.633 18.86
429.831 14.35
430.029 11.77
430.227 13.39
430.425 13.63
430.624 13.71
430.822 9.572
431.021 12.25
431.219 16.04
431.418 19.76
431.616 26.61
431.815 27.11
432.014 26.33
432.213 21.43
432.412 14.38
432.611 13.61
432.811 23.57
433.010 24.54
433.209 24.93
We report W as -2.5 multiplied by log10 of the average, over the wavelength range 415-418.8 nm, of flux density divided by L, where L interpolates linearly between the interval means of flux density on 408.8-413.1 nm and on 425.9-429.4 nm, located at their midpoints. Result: 0.053 mag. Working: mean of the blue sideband 21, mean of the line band 19.4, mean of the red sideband 19.1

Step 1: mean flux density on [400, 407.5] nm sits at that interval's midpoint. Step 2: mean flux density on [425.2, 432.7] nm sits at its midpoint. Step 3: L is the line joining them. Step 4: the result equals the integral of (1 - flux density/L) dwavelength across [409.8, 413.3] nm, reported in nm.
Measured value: -0.287 nm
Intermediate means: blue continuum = 19.2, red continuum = 18.3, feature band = 20.5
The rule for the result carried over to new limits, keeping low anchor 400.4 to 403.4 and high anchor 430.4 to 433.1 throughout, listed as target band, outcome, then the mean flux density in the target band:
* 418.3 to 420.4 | 0.130 nm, 18.2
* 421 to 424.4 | -0.122 nm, 19.9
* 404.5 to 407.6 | 0.349 nm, 17.7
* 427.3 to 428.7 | -0.055 nm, 19.8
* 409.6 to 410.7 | 0.066 nm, 18.6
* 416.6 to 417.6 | 0.009 nm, 19.3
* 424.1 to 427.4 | -0.084 nm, 19.6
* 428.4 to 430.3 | 0.189 nm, 17.1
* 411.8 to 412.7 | -0.118 nm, 22.3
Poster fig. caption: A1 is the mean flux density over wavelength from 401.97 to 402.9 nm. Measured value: 22.1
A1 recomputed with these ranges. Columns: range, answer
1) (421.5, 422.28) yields 21.4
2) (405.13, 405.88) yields 18.6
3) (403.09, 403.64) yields 16.1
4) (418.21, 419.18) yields 18.7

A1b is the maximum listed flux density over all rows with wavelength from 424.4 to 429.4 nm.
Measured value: 24.48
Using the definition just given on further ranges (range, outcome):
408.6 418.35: 27.12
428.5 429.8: 20.45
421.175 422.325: 23.96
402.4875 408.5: 24.13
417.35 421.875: 23.49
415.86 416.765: 23.8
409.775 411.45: 22.17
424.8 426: 23.06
